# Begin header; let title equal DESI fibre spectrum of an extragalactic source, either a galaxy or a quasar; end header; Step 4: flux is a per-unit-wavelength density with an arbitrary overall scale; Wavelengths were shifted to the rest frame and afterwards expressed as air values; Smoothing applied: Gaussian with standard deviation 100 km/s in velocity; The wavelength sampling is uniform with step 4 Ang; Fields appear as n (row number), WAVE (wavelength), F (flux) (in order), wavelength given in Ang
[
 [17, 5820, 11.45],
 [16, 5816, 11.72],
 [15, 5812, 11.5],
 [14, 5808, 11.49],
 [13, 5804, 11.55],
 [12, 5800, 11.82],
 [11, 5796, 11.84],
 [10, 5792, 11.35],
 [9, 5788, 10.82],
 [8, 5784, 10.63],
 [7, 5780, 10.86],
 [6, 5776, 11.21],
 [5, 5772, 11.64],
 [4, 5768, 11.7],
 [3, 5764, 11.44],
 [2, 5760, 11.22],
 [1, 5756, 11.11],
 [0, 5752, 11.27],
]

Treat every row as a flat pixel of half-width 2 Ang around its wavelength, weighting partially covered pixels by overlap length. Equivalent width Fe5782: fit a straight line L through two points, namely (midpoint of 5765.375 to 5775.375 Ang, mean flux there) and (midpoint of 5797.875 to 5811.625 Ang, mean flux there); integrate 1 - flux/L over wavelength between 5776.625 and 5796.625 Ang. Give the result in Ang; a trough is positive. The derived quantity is 0.9 Ang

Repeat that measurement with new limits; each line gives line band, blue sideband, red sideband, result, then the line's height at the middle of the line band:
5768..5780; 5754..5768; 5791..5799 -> 0.1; 11.4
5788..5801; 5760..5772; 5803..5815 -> 0.0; 11.5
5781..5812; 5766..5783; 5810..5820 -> 0.3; 11.5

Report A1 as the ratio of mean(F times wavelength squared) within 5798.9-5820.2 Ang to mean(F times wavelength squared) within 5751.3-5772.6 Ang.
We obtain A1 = 1.0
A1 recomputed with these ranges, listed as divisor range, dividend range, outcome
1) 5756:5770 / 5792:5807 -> 1.04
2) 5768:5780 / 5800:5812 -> 1.03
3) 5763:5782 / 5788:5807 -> 1.02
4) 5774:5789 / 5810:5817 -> 1.08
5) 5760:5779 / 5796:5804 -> 1.04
